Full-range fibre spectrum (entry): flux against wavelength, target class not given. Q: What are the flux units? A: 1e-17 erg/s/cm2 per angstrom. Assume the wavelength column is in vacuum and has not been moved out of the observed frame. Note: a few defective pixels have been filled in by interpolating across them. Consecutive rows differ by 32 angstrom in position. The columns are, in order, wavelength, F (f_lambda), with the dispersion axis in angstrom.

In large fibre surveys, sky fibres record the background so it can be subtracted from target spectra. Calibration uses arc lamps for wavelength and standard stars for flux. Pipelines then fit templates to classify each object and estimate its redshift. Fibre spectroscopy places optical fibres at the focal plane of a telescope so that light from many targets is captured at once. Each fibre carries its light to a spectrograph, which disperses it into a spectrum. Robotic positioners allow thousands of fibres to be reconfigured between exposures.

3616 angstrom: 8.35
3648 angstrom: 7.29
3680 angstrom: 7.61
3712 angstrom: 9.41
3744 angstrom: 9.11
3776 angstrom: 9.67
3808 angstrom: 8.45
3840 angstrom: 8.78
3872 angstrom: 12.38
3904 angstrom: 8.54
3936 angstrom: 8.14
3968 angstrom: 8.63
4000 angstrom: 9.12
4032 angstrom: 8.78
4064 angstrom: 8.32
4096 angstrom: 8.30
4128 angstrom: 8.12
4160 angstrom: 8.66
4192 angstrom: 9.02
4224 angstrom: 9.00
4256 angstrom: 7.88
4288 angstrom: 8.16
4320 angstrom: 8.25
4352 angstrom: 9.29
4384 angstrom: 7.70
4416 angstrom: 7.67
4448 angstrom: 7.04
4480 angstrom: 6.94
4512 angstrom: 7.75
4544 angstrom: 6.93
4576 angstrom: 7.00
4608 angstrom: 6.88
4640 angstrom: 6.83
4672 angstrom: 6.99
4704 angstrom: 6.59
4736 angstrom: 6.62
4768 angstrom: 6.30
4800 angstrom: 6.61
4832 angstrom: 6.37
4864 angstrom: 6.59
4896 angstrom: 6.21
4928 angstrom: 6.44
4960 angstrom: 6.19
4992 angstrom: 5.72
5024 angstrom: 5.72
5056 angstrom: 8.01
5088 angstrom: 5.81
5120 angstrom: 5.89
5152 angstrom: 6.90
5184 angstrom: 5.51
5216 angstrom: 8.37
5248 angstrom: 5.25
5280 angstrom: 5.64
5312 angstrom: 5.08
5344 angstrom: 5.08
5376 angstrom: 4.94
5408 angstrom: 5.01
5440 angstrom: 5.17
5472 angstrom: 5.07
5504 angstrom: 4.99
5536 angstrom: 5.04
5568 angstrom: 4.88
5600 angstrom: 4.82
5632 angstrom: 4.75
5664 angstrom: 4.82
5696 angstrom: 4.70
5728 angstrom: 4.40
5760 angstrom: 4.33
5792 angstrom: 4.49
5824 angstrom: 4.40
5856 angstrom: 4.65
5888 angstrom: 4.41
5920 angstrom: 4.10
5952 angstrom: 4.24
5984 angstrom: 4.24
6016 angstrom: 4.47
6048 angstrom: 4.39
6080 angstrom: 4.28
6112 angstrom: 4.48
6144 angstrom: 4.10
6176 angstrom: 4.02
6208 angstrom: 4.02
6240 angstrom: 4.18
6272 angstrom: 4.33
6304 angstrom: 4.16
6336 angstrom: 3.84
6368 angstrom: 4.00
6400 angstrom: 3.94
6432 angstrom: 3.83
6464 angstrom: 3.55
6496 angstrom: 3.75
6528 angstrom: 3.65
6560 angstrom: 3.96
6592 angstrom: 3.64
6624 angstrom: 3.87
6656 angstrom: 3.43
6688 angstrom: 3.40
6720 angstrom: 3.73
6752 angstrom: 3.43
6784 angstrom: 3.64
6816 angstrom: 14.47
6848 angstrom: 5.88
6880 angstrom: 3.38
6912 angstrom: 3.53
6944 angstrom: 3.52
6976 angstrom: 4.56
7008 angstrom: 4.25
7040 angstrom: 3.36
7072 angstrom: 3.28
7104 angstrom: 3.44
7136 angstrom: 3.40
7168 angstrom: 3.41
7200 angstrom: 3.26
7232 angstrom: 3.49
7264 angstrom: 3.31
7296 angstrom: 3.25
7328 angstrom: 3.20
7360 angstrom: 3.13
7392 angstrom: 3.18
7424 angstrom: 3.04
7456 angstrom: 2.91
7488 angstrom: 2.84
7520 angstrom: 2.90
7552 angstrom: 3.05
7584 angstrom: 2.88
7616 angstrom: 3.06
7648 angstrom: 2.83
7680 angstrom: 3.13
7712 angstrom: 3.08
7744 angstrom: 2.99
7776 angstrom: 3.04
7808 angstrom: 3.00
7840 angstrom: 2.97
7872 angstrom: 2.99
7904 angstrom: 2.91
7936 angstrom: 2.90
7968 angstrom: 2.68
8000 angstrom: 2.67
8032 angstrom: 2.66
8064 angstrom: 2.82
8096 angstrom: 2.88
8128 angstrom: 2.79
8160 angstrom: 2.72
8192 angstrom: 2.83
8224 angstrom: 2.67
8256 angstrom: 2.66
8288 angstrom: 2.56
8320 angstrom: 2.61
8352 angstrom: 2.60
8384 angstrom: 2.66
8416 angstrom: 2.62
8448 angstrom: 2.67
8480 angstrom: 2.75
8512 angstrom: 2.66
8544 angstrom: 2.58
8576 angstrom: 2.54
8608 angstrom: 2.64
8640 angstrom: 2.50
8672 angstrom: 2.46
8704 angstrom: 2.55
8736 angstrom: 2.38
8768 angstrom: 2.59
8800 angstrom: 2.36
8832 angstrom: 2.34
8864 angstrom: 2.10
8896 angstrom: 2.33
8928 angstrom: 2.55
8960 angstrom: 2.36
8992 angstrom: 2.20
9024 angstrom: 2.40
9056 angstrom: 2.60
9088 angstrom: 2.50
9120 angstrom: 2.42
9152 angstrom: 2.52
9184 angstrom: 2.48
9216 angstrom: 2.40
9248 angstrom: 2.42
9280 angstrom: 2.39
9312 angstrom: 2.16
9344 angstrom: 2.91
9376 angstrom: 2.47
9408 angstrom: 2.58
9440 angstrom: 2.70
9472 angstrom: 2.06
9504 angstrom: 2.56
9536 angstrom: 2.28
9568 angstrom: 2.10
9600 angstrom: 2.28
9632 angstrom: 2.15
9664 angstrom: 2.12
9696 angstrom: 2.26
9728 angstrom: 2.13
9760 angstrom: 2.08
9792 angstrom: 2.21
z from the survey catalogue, 0.04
